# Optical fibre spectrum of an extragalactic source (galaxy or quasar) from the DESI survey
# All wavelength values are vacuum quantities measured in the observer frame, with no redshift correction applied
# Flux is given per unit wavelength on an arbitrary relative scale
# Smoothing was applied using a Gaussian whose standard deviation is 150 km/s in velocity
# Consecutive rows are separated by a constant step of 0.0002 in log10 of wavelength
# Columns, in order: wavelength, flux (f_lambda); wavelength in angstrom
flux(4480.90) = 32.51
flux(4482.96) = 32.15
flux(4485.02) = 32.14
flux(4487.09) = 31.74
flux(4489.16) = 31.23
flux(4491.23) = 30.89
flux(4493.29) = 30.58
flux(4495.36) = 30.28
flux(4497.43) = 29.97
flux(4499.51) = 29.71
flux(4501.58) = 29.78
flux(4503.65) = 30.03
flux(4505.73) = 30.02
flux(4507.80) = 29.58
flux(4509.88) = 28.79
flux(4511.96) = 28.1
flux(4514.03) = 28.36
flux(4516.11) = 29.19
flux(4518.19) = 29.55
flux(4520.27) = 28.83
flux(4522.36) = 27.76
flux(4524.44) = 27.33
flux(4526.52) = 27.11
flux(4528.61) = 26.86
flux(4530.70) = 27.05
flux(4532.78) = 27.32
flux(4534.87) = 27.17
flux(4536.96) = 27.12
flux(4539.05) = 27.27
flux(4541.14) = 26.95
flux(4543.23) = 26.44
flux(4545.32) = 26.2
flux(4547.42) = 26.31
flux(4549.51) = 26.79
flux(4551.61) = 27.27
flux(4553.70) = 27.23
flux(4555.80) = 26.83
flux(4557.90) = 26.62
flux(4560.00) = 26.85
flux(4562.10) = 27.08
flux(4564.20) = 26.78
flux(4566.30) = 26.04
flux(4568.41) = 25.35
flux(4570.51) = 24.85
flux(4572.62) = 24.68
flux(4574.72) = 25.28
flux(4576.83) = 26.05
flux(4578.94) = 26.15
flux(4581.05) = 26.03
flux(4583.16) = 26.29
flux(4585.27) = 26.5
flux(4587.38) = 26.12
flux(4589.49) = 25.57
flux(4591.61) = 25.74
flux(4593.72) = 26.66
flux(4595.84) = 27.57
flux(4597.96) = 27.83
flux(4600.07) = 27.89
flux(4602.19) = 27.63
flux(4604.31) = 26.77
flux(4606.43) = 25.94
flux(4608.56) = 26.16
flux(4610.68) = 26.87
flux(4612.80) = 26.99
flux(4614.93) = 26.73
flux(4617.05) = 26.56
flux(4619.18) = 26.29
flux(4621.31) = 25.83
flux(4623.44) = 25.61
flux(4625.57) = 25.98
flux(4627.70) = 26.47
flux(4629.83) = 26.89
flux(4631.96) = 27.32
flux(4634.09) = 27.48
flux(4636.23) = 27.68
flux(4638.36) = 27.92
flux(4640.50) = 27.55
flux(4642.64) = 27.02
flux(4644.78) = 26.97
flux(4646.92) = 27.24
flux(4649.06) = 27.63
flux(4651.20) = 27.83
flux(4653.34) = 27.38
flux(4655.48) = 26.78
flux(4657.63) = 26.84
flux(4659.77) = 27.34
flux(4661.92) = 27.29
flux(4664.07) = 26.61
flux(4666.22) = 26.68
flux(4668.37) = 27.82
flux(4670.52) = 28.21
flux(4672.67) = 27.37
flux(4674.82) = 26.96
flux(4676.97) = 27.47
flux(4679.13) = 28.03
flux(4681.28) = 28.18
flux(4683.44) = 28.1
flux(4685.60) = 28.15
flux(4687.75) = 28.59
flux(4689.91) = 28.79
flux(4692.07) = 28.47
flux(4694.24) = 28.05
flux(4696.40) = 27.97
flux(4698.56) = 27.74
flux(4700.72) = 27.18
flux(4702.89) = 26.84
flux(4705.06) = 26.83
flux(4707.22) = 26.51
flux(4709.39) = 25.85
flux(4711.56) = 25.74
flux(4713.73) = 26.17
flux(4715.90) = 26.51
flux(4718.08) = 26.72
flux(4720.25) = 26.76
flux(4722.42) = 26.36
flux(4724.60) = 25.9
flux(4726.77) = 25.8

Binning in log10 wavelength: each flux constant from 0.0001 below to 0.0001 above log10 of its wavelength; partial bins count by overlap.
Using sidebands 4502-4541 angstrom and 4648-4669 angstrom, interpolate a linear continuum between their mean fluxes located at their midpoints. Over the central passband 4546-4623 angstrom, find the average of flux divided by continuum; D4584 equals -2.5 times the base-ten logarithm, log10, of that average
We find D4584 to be 0.05 mag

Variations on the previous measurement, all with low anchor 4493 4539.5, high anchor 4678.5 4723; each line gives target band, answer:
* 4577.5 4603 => 0.06 mag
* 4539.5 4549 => 0.07 mag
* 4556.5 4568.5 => 0.07 mag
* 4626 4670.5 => 0.02 mag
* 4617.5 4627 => 0.08 mag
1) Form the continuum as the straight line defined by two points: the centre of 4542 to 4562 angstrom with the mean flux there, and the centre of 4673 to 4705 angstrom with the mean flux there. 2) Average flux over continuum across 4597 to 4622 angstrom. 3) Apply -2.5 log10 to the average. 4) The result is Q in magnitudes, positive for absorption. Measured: 0.02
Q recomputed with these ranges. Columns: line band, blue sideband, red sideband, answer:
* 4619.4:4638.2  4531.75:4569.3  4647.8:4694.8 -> 0.03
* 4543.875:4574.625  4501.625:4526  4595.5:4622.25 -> 0.06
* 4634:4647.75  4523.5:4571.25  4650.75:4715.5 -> -0.01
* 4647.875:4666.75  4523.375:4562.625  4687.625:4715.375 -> 0.00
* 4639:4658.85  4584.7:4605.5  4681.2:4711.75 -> 0.00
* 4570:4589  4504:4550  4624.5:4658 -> 0.07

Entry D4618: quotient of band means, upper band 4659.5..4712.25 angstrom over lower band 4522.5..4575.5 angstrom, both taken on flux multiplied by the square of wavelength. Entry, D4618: 1.1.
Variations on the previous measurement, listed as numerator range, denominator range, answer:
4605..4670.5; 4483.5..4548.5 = 0.99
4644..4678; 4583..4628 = 1.05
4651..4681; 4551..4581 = 1.09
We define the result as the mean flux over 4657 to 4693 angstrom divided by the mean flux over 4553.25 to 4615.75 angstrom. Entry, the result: 1.05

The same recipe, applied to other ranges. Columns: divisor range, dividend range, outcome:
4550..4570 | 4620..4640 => 1.01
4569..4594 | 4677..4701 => 1.09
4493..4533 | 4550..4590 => 0.91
